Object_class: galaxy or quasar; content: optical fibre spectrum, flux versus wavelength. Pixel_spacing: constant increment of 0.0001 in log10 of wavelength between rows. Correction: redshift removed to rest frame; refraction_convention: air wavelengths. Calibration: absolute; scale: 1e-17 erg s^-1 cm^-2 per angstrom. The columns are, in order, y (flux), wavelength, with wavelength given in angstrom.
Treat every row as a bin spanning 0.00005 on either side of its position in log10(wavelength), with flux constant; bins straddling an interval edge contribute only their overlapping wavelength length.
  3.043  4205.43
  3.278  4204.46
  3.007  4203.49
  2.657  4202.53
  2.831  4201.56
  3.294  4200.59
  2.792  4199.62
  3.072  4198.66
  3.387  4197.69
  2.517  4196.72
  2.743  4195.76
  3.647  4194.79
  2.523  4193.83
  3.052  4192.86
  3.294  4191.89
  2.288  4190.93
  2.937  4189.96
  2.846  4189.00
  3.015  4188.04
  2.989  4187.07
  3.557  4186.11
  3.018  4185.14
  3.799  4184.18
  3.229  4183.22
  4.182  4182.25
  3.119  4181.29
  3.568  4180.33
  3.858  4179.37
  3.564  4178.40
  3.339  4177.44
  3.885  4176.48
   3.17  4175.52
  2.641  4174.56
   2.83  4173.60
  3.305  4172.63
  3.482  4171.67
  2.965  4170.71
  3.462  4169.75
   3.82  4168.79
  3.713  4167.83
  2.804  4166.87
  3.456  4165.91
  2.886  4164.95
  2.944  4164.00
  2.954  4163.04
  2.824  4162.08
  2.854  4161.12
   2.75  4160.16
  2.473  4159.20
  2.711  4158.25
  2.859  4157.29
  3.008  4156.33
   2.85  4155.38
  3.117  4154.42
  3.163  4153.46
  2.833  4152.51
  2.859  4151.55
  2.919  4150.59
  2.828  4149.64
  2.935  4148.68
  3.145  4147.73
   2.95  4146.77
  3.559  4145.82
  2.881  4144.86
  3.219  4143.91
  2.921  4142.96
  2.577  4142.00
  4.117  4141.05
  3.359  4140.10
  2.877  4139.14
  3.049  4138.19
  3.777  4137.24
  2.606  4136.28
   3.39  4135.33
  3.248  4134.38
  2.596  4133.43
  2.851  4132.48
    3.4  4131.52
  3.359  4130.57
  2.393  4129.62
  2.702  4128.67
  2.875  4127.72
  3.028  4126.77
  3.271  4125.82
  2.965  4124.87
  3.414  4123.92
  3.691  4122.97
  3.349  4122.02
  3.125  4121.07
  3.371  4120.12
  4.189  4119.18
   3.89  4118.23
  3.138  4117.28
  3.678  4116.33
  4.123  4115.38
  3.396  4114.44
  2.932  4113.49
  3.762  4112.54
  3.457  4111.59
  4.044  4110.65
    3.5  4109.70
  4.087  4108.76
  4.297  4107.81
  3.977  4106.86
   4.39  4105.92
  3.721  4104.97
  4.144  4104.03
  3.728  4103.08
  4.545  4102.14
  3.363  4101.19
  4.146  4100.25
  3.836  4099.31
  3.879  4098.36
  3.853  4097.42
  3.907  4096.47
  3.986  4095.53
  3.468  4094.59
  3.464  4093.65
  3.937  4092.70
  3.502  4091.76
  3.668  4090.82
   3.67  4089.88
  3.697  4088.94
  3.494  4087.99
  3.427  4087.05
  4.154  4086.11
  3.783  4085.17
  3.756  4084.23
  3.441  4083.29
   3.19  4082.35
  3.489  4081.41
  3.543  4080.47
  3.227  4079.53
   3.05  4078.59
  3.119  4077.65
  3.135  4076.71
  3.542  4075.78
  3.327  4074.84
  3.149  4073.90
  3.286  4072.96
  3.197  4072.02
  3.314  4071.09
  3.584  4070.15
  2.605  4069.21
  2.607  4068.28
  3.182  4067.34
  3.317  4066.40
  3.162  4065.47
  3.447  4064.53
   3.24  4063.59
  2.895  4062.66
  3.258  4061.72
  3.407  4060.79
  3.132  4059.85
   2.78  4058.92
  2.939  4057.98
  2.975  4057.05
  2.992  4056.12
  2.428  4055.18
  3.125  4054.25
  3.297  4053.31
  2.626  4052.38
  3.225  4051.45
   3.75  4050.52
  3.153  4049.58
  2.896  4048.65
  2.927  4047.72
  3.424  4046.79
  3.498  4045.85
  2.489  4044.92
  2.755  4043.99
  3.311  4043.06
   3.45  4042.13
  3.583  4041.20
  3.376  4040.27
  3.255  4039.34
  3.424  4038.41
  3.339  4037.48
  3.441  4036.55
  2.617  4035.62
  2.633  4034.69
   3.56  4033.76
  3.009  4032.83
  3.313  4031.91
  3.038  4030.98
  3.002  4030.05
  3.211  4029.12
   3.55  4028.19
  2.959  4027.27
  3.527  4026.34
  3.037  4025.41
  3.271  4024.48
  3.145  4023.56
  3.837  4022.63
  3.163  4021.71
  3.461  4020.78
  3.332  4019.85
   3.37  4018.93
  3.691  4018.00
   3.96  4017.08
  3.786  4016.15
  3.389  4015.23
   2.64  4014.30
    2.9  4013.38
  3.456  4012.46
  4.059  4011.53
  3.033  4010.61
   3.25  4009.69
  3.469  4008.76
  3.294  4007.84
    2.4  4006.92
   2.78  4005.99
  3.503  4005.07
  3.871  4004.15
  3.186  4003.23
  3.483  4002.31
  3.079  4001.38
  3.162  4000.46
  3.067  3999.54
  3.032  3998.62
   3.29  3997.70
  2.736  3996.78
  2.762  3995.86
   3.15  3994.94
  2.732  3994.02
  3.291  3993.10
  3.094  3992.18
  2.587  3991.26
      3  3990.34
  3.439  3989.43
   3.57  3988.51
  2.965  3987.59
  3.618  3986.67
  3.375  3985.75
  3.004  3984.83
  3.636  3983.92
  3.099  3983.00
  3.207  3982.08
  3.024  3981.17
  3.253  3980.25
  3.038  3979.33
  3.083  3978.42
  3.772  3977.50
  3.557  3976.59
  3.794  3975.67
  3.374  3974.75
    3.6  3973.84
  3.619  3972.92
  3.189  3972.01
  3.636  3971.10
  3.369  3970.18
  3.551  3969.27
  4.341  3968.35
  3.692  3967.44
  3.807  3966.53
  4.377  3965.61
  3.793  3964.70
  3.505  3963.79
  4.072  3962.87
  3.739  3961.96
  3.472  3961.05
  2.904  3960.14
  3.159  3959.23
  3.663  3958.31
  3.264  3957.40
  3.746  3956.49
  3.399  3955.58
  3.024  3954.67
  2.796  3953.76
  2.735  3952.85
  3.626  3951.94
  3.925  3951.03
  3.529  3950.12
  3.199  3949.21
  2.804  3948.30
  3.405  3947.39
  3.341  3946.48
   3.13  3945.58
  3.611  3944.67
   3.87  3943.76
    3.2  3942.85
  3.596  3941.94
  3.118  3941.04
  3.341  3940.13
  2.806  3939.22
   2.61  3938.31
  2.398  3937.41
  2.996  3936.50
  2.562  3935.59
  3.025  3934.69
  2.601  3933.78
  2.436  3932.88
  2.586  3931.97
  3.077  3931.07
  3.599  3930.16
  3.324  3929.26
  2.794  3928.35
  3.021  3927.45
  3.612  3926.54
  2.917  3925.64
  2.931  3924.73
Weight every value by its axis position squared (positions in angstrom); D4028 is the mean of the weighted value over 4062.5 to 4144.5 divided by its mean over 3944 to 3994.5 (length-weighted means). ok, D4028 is 1.1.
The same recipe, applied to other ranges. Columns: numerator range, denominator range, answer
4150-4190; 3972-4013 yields 1.06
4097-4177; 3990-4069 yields 1.09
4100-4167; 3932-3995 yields 1.08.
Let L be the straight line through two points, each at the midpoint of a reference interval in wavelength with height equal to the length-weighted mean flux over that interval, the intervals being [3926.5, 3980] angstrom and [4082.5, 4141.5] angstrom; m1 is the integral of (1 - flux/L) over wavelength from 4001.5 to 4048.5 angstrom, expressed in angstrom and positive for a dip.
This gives 2.2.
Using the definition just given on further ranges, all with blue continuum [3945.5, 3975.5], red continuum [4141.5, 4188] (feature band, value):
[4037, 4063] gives 1.6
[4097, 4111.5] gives -3.2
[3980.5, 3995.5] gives 1.2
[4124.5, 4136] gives 0.7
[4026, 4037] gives 0.7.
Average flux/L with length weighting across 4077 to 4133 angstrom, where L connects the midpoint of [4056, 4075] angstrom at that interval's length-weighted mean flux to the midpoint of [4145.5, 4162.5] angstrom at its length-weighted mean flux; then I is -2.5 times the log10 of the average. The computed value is -0.18 mag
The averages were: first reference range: 3.13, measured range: 3.57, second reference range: 2.92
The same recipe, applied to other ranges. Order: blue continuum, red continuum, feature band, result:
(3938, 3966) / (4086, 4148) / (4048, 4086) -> 0.08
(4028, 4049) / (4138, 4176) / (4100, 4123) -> -0.21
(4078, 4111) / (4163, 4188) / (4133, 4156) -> 0.14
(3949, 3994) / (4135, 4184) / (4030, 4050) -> 0.05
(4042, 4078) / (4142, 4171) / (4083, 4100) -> -0.20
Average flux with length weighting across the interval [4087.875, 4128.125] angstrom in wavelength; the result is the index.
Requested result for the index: 3.68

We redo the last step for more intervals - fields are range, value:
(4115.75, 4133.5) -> 3.24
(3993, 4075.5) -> 3.19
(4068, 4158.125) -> 3.39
